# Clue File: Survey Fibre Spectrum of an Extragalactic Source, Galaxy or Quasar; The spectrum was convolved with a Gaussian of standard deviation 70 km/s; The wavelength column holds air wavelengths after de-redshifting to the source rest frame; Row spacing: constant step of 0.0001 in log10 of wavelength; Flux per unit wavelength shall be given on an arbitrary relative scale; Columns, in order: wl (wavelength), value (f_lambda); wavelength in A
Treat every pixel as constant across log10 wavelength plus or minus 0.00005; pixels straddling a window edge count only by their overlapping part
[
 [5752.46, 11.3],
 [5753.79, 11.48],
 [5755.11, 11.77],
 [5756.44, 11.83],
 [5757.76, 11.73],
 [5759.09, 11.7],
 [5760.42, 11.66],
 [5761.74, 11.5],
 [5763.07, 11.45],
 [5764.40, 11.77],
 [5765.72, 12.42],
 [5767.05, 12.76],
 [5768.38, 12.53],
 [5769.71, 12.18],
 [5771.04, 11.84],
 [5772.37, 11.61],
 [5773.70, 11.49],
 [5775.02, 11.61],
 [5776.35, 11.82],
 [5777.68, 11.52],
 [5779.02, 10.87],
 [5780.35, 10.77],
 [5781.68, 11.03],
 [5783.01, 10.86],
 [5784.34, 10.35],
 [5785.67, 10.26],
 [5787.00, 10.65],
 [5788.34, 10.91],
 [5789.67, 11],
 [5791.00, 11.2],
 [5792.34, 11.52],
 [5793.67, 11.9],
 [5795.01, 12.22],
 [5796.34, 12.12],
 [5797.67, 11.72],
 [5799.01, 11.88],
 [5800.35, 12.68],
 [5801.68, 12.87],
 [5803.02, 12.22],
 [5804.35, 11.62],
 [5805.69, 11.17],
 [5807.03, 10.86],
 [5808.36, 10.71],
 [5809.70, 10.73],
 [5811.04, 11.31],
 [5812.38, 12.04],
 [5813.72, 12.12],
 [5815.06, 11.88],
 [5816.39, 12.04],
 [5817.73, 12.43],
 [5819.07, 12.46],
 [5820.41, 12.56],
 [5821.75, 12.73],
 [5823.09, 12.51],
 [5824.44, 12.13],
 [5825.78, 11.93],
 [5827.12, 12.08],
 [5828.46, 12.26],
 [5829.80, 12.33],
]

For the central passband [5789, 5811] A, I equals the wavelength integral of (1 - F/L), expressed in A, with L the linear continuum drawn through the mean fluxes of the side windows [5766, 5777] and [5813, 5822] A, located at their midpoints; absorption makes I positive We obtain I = 1.0 A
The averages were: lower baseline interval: 12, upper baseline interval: 12.3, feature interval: 11.6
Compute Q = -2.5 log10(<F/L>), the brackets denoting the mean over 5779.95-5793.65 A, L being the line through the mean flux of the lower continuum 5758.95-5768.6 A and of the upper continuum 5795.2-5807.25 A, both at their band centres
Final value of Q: 0.10 mag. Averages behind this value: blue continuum 12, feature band 10.9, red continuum 12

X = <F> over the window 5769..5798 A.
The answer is 11.3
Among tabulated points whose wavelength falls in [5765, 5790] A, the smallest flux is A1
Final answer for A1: 10.26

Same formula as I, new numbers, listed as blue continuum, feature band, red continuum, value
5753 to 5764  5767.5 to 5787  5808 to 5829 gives 0.69 A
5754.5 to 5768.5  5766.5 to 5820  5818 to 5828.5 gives 2.32 A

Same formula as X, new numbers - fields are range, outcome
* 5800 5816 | 11.7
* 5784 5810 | 11.5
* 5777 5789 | 10.8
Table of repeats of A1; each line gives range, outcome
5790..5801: 11.2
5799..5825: 10.71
